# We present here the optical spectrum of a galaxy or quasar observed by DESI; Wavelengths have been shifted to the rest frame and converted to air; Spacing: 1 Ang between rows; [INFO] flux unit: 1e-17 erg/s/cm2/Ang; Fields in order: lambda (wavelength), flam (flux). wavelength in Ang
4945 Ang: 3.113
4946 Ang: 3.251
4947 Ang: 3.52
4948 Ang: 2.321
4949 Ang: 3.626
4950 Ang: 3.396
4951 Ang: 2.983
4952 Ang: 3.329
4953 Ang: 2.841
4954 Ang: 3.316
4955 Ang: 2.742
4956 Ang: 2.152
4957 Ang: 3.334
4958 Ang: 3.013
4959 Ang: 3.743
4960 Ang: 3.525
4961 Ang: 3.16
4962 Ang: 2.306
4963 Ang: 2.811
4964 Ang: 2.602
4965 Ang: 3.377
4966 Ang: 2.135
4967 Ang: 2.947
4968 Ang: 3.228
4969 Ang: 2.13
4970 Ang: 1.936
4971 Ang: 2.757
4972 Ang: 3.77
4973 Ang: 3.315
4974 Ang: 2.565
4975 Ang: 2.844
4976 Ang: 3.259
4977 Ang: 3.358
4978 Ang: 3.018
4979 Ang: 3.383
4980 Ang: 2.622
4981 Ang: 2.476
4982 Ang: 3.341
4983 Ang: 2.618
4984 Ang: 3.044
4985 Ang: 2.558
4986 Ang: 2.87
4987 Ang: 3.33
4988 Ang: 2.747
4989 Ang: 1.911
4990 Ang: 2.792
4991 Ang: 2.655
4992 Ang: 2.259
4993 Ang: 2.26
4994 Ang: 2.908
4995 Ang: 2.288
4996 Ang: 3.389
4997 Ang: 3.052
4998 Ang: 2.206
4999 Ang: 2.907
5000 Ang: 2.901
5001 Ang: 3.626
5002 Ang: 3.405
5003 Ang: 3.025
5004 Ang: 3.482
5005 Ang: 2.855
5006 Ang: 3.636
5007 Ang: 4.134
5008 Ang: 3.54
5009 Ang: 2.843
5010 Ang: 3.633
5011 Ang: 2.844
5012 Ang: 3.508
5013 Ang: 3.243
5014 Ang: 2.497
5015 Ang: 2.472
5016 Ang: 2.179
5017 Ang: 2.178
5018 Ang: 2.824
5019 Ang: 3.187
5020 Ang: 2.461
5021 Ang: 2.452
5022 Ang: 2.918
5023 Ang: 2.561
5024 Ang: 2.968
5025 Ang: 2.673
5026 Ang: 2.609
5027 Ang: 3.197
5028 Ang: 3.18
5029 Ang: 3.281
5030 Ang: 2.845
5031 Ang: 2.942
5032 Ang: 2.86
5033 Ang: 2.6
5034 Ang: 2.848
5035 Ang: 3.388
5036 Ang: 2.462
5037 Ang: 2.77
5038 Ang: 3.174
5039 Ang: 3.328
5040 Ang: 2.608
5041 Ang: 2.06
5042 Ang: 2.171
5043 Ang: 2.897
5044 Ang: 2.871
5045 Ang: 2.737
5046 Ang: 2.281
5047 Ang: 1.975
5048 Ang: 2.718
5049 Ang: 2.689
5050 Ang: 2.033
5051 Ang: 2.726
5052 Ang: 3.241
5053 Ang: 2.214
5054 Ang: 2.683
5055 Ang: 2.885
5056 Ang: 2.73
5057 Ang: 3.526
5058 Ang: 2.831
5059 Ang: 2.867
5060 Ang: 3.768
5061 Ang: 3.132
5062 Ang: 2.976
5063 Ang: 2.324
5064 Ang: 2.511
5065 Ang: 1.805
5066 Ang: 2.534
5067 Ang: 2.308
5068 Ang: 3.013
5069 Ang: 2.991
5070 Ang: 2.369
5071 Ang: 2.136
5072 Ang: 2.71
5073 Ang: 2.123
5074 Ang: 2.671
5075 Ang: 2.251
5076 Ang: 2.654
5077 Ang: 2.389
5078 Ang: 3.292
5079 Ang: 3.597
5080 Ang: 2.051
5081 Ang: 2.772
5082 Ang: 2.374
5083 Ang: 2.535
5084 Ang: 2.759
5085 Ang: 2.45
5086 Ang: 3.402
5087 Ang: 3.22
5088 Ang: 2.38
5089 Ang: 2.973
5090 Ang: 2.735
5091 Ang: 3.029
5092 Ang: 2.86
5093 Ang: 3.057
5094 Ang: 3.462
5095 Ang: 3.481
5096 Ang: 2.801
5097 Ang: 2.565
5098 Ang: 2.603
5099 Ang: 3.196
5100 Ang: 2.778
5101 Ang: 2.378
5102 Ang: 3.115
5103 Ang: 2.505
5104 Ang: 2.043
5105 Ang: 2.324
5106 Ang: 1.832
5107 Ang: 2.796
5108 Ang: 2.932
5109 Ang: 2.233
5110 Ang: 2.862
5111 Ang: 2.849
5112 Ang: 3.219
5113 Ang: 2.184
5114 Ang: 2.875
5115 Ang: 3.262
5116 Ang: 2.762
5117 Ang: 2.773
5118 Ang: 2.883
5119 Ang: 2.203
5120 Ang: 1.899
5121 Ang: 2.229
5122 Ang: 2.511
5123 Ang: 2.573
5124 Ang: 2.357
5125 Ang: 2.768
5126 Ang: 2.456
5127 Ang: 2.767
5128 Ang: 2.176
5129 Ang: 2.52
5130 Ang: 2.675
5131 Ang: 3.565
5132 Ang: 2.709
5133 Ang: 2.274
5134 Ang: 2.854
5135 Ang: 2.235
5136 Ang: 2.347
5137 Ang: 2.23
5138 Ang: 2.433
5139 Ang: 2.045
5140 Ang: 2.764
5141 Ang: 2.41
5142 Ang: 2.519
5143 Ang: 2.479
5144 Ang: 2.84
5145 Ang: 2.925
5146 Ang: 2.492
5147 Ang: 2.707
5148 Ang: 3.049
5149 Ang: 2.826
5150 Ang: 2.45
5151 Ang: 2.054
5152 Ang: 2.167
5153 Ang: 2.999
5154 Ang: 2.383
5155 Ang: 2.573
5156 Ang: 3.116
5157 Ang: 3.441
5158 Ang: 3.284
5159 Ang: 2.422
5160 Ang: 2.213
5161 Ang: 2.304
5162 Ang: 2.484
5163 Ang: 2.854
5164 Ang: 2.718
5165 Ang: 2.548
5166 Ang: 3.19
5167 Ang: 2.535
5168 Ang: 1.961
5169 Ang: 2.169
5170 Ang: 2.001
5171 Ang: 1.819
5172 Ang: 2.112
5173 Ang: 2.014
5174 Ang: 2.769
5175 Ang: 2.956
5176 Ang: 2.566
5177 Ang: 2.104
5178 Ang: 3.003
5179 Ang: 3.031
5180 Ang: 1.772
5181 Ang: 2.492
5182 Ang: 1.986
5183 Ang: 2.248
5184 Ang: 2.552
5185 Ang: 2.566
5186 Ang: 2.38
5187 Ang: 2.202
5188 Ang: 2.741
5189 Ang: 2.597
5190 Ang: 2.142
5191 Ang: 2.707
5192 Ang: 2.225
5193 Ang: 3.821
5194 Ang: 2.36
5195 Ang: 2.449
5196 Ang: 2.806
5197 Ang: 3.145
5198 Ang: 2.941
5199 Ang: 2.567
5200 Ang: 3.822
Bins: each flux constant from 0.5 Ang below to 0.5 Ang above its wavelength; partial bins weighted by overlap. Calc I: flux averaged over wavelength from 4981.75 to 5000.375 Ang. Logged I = 2.73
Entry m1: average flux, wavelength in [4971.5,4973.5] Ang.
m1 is 3.54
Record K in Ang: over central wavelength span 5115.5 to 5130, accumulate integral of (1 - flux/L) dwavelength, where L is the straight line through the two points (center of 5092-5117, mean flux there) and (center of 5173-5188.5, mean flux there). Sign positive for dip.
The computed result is 1.04 Ang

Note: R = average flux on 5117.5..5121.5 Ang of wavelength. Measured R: 2.3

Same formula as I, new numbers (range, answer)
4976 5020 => 2.93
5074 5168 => 2.66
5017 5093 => 2.74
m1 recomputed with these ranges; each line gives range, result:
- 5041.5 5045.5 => 2.67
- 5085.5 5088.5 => 3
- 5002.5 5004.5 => 3.25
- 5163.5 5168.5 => 2.59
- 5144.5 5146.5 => 2.71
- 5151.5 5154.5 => 2.52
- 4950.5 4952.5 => 3.16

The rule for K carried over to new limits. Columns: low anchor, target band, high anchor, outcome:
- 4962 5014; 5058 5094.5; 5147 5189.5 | -0.1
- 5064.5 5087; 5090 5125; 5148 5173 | -1.5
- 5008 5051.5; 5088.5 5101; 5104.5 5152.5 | -1.4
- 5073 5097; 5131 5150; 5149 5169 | 0.5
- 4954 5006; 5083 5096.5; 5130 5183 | -1.4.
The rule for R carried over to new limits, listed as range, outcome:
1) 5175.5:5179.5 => 2.68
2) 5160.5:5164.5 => 2.59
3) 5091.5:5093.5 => 2.96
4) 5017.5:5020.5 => 2.82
